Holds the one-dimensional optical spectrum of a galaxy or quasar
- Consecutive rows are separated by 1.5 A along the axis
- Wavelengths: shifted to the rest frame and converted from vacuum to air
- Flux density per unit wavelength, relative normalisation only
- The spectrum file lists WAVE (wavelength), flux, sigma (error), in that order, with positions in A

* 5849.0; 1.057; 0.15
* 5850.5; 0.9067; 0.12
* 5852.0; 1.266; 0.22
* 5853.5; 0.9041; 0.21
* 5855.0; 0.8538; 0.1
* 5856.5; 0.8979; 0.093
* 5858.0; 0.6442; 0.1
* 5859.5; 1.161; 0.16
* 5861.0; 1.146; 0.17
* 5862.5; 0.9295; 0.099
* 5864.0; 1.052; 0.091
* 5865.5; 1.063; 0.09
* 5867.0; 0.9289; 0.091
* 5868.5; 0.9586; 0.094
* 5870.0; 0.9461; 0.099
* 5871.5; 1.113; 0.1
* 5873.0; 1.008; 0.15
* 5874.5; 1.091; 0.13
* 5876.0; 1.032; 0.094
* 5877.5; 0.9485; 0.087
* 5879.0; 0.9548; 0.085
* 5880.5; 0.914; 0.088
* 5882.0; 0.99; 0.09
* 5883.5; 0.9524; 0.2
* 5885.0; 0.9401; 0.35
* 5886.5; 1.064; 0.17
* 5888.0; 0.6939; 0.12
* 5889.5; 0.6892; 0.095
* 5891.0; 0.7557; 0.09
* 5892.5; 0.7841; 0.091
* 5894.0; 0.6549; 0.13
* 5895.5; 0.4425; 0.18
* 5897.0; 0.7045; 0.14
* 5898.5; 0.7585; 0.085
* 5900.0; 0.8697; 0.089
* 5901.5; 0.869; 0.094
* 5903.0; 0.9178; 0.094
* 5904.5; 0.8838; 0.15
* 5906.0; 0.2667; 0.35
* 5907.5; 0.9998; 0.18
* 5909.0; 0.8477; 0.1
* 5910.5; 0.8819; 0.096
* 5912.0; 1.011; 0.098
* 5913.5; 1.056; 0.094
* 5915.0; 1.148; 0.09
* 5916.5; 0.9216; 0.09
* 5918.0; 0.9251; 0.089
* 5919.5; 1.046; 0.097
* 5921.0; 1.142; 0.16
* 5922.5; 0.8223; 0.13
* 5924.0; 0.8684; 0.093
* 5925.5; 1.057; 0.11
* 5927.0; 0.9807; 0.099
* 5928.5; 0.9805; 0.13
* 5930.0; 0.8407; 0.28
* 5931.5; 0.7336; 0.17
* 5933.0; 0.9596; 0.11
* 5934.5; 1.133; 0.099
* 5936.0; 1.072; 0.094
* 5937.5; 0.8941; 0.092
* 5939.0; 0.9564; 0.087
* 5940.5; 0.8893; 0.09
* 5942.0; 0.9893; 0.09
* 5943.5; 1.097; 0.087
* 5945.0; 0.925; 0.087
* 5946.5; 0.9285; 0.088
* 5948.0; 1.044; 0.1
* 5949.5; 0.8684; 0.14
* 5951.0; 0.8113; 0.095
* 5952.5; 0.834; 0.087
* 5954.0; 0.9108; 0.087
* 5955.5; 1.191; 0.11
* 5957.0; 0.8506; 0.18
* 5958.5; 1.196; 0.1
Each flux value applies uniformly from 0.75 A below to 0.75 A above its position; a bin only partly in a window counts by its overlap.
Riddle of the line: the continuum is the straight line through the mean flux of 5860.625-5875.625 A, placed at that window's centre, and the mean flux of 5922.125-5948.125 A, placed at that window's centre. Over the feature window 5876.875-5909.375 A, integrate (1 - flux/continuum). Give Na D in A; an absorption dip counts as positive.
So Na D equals 6.0 A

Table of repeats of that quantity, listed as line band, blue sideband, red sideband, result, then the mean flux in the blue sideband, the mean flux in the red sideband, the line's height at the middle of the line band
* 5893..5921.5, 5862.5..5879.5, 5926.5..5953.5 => 3.3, 1.01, 0.94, 0.972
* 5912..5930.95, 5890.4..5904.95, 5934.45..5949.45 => -2.2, 0.762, 0.981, 0.879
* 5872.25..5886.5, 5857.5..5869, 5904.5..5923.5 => -0.2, 0.993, 0.92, 0.97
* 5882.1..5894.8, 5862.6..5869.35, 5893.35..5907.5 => -0.1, 0.993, 0.723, 0.817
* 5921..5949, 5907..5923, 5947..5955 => -0.6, 0.984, 0.904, 0.94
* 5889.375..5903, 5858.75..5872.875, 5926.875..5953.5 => 3.5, 1.03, 0.94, 0.994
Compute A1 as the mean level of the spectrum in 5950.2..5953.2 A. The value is 0.823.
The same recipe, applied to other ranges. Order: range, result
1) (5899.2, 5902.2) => 0.868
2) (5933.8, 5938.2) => 1.03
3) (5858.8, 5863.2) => 1.08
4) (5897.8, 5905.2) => 0.86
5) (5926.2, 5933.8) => 0.902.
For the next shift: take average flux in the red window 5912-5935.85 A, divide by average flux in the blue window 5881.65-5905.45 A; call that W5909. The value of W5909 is 1.22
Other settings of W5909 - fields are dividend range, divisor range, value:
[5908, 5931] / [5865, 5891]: 1.02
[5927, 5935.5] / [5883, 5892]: 1.11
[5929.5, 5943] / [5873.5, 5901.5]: 1.11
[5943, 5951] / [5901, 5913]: 1.14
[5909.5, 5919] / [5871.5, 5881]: 0.99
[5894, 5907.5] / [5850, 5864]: 0.75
